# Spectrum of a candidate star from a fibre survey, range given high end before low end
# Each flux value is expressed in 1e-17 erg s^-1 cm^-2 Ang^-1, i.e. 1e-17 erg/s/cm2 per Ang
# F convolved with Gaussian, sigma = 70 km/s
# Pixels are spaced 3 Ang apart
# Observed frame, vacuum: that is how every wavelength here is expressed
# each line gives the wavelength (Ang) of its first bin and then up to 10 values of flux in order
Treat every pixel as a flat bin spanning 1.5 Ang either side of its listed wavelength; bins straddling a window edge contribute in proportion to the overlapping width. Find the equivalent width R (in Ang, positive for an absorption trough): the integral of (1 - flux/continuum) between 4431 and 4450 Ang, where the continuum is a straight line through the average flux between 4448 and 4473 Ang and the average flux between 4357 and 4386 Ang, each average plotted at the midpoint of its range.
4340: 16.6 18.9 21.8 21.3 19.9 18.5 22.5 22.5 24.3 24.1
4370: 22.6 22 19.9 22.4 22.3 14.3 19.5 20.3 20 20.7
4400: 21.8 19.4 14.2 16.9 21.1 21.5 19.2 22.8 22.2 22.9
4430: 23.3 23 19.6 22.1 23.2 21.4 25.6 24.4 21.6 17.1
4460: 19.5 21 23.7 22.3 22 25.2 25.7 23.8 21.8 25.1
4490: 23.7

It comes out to -0.7 Ang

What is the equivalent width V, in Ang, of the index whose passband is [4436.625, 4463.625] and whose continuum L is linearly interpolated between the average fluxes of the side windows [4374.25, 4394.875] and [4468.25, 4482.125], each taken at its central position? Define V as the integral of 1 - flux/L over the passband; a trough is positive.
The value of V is 1.2 Ang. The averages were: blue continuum 19.8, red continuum 23.9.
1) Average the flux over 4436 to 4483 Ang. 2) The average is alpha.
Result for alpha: 22.5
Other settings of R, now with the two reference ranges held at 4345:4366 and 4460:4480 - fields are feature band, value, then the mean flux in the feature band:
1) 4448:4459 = 0.6 Ang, 21.6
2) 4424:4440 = 0.3 Ang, 22.2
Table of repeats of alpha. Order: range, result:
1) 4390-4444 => 20.8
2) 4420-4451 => 22.7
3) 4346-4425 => 20.6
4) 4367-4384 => 21.8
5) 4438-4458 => 22.3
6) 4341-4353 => 20.3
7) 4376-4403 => 20.1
